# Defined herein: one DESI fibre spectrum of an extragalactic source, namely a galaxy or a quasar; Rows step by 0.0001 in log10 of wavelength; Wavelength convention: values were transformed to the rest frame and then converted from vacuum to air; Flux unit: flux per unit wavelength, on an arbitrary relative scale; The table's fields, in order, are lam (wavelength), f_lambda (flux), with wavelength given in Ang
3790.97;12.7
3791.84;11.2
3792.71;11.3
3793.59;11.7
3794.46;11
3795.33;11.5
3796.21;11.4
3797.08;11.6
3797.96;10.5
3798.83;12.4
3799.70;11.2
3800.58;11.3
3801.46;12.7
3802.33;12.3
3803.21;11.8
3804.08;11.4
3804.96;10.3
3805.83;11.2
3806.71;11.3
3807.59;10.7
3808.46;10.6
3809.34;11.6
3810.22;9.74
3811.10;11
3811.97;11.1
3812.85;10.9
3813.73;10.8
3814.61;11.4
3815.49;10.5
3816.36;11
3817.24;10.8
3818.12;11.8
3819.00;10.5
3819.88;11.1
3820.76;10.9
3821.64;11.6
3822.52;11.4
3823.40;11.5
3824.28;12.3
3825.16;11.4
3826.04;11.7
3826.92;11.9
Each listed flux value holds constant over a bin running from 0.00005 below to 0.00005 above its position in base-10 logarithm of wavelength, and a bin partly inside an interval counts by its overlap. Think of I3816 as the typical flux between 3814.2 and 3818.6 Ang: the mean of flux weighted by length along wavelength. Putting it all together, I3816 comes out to 11.1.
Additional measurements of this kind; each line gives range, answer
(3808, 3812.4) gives 10.8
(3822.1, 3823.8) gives 11.5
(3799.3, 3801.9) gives 11.7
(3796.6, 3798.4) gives 11.1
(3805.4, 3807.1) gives 11.2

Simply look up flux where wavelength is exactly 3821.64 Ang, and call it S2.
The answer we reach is 11.6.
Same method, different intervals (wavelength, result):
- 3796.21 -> 11.4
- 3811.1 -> 11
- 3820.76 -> 10.9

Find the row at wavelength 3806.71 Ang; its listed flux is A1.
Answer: 11.3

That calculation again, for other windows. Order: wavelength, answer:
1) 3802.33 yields 12.3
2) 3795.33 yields 11.5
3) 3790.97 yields 12.7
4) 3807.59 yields 10.7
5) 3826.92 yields 11.9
